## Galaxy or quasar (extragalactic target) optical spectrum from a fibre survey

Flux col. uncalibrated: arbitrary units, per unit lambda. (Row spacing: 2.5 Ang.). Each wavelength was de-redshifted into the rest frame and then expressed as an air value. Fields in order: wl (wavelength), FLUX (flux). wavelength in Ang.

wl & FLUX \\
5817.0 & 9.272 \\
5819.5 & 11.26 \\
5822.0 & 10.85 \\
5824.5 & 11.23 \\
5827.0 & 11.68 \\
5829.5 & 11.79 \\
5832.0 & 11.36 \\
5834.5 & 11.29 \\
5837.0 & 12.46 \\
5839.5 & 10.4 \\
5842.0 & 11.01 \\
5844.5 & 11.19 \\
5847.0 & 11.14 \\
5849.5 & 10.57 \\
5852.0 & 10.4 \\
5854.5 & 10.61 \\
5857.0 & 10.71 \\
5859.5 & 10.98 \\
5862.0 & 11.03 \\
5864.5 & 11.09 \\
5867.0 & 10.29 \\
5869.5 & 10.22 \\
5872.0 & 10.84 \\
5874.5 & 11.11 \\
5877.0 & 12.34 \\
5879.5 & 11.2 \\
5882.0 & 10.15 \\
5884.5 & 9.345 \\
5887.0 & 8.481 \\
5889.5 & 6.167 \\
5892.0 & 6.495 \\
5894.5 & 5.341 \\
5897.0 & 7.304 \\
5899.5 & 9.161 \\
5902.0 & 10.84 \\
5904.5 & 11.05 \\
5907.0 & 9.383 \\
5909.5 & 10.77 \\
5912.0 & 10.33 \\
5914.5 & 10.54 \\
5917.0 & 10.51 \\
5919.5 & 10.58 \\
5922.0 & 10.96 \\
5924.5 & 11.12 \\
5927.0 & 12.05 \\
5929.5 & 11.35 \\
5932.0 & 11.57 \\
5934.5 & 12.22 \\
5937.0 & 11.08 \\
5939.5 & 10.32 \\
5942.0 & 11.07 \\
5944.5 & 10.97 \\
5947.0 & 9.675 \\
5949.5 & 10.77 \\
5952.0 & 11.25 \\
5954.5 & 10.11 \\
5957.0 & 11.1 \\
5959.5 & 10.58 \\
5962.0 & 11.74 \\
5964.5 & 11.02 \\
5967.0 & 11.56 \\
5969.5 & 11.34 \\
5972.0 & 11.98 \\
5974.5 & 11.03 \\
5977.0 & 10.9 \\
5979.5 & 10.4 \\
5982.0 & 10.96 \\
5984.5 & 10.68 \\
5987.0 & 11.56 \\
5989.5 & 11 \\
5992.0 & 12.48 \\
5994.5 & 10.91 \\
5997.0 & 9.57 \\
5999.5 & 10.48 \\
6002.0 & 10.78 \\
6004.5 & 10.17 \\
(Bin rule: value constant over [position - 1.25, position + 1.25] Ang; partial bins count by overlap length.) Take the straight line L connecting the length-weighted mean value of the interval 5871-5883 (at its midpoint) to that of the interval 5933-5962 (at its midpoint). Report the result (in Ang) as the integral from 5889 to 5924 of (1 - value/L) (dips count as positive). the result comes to 5.33 Ang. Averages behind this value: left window 11.2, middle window 9.35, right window 10.9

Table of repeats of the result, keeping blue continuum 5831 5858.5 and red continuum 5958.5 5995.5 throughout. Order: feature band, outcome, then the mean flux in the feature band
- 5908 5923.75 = 0.72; 10.6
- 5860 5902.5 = 6.02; 9.5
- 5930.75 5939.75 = -0.21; 11.4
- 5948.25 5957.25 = 0.32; 10.8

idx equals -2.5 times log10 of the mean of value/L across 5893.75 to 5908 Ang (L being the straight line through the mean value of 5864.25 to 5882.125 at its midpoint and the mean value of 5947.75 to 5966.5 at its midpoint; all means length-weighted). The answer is 0.22 mag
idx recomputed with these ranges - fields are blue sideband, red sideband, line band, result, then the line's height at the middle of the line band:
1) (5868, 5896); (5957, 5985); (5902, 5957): -0.063 mag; 10.2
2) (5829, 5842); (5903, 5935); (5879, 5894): 0.311 mag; 11.1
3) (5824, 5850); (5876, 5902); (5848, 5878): -0.092 mag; 9.99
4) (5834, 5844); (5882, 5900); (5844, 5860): -0.043 mag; 10.4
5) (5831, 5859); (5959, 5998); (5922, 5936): -0.048 mag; 11.1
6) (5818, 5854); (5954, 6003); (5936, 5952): 0.037 mag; 11.1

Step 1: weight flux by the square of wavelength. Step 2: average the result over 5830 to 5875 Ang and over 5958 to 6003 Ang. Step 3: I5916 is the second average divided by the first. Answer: 1.06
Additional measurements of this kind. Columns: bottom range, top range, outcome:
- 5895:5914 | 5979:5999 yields 1.16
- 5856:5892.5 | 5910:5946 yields 1.11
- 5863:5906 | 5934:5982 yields 1.19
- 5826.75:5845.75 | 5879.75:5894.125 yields 0.73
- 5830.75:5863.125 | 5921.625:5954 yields 1.04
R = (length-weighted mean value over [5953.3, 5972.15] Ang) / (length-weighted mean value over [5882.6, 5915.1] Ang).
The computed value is 1.26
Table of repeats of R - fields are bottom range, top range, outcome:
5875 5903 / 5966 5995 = 1.27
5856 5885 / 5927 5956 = 1.02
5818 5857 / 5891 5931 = 0.89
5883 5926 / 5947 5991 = 1.18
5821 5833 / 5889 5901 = 0.62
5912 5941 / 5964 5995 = 1.01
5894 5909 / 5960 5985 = 1.22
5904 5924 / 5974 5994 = 1.06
